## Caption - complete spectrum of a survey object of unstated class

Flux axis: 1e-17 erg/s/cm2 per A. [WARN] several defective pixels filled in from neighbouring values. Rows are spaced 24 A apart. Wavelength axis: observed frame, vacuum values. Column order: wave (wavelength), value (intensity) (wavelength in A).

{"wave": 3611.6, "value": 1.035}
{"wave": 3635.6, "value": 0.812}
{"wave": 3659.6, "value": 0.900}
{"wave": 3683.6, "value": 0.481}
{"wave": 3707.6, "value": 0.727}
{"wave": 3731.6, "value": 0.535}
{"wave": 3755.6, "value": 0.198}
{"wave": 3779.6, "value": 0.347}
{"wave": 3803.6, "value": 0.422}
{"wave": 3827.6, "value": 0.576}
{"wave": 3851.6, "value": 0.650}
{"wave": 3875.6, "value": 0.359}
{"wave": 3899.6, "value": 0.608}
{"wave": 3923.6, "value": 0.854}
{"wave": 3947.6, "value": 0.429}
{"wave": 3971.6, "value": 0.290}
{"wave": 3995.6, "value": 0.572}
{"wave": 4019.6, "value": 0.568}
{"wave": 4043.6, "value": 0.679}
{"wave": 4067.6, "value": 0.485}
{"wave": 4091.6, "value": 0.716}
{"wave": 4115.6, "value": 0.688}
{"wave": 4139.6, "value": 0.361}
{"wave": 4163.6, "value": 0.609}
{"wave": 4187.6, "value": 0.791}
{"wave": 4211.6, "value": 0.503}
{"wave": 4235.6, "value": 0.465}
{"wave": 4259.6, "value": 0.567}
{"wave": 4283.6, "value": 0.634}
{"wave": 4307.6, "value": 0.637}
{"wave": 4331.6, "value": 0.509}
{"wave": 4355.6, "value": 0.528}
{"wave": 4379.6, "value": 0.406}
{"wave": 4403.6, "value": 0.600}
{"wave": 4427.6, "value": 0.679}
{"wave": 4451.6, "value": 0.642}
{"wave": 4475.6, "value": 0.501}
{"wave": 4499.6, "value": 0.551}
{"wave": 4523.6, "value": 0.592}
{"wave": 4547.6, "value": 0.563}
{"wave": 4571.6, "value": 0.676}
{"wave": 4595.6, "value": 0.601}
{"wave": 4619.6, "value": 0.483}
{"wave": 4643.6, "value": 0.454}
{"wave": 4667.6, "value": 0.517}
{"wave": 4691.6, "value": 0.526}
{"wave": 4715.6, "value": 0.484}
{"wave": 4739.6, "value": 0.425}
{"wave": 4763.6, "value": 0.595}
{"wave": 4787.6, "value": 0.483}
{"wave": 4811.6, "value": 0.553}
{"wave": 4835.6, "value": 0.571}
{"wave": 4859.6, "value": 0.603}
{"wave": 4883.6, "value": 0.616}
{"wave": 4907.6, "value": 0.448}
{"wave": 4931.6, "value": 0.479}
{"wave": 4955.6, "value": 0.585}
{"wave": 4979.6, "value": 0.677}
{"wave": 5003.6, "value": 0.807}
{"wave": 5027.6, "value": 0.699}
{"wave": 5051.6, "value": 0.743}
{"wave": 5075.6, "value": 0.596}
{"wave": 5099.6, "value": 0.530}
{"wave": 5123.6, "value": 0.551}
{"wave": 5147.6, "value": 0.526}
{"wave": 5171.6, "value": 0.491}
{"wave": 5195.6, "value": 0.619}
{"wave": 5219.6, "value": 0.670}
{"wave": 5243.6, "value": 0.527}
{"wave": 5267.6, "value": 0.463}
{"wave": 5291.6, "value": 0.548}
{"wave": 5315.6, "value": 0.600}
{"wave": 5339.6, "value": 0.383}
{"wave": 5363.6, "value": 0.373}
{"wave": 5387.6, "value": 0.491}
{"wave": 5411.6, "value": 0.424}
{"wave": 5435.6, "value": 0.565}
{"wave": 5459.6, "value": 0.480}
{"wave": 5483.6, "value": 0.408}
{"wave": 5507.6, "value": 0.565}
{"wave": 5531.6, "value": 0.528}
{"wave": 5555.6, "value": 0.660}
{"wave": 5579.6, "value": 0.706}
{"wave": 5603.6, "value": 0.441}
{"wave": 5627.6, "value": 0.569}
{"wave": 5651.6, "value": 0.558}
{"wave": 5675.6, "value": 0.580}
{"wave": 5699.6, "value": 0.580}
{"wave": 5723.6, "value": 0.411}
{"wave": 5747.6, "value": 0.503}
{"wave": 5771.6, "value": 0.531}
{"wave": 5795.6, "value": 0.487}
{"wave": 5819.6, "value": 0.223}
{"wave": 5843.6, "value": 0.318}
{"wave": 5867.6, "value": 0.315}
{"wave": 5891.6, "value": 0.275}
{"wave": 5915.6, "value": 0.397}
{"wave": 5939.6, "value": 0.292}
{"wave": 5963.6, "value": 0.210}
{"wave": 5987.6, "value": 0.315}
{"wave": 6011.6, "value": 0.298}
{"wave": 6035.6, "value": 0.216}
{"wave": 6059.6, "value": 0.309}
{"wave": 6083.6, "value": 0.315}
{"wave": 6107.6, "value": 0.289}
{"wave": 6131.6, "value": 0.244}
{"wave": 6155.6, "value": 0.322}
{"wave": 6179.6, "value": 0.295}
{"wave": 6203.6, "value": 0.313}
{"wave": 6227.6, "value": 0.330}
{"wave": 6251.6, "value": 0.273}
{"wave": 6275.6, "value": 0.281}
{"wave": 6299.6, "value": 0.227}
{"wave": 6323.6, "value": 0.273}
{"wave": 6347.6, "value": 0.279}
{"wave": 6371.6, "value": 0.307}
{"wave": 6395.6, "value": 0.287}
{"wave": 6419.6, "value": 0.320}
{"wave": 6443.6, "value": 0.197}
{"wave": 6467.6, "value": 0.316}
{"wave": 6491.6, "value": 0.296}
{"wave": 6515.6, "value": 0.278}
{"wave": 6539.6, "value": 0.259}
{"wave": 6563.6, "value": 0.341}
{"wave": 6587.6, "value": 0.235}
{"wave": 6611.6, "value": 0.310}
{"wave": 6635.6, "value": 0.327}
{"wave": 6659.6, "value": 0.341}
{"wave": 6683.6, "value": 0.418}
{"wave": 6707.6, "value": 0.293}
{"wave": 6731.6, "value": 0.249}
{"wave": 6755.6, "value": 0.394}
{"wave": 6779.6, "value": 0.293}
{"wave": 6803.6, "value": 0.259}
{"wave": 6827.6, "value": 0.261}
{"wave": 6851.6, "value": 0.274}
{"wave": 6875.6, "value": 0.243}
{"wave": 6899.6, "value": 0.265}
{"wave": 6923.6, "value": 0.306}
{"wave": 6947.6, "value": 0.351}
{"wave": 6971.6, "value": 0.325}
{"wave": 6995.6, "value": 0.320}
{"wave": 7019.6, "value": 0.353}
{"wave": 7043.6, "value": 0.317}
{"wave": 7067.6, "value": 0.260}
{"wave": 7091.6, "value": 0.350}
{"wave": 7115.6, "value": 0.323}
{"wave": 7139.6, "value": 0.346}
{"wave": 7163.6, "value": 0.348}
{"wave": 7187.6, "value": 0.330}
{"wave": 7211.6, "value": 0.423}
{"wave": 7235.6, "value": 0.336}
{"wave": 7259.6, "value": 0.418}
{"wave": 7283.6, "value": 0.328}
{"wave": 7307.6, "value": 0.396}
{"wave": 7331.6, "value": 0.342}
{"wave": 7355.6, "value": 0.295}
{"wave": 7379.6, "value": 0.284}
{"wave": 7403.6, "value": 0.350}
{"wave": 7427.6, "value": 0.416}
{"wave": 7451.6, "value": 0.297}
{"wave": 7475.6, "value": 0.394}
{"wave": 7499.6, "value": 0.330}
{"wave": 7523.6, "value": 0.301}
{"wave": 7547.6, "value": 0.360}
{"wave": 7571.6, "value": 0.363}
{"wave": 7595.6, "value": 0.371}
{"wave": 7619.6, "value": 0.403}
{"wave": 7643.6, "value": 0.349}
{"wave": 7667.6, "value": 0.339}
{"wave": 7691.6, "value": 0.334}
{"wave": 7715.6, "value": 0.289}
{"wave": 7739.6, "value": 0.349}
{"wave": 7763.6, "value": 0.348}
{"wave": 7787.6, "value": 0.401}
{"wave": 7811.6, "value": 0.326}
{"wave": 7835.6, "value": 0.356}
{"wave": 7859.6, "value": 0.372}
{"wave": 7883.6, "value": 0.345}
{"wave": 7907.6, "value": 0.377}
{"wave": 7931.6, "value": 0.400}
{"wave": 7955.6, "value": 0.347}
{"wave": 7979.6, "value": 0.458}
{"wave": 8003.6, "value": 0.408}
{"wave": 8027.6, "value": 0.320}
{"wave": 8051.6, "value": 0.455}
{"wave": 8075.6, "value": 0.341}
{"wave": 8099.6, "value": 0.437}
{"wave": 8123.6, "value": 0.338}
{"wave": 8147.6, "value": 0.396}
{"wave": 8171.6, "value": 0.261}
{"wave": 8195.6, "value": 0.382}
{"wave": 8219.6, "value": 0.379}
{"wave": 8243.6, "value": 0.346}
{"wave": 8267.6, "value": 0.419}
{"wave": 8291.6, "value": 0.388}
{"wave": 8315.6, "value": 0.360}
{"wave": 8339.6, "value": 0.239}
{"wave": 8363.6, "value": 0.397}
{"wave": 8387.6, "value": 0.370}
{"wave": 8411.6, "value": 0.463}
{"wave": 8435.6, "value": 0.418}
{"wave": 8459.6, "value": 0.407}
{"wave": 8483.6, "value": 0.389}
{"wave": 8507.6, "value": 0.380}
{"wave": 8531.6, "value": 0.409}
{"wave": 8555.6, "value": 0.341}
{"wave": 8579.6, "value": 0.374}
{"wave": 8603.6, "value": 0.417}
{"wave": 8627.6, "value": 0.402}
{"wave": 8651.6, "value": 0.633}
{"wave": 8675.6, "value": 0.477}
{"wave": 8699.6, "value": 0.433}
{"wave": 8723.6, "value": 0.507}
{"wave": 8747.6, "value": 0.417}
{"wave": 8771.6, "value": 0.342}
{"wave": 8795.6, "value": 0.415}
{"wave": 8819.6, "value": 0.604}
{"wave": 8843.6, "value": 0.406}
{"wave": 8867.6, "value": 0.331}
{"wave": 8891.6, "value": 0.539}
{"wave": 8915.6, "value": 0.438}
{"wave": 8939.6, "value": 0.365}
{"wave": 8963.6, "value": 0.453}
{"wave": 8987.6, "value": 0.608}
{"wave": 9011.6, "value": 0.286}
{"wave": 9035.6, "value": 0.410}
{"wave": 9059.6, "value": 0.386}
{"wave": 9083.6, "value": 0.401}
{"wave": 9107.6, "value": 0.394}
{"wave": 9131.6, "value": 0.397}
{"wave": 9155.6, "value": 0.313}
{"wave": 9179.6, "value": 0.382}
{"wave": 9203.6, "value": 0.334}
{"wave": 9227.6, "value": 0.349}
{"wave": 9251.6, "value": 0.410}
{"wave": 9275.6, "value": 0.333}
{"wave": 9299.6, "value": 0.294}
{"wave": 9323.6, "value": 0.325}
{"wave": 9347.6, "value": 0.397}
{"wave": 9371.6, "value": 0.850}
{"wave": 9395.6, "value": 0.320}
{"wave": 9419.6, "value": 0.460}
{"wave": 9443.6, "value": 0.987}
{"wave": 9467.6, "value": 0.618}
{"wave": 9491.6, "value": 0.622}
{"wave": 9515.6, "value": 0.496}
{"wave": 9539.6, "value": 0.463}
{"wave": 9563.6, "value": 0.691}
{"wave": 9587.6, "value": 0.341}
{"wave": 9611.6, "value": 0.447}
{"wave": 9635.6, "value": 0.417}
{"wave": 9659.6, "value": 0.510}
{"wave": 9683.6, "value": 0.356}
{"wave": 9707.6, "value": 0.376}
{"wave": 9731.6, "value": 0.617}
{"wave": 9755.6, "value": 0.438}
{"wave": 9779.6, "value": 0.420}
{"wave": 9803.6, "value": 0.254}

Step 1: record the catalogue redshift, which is 0.79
